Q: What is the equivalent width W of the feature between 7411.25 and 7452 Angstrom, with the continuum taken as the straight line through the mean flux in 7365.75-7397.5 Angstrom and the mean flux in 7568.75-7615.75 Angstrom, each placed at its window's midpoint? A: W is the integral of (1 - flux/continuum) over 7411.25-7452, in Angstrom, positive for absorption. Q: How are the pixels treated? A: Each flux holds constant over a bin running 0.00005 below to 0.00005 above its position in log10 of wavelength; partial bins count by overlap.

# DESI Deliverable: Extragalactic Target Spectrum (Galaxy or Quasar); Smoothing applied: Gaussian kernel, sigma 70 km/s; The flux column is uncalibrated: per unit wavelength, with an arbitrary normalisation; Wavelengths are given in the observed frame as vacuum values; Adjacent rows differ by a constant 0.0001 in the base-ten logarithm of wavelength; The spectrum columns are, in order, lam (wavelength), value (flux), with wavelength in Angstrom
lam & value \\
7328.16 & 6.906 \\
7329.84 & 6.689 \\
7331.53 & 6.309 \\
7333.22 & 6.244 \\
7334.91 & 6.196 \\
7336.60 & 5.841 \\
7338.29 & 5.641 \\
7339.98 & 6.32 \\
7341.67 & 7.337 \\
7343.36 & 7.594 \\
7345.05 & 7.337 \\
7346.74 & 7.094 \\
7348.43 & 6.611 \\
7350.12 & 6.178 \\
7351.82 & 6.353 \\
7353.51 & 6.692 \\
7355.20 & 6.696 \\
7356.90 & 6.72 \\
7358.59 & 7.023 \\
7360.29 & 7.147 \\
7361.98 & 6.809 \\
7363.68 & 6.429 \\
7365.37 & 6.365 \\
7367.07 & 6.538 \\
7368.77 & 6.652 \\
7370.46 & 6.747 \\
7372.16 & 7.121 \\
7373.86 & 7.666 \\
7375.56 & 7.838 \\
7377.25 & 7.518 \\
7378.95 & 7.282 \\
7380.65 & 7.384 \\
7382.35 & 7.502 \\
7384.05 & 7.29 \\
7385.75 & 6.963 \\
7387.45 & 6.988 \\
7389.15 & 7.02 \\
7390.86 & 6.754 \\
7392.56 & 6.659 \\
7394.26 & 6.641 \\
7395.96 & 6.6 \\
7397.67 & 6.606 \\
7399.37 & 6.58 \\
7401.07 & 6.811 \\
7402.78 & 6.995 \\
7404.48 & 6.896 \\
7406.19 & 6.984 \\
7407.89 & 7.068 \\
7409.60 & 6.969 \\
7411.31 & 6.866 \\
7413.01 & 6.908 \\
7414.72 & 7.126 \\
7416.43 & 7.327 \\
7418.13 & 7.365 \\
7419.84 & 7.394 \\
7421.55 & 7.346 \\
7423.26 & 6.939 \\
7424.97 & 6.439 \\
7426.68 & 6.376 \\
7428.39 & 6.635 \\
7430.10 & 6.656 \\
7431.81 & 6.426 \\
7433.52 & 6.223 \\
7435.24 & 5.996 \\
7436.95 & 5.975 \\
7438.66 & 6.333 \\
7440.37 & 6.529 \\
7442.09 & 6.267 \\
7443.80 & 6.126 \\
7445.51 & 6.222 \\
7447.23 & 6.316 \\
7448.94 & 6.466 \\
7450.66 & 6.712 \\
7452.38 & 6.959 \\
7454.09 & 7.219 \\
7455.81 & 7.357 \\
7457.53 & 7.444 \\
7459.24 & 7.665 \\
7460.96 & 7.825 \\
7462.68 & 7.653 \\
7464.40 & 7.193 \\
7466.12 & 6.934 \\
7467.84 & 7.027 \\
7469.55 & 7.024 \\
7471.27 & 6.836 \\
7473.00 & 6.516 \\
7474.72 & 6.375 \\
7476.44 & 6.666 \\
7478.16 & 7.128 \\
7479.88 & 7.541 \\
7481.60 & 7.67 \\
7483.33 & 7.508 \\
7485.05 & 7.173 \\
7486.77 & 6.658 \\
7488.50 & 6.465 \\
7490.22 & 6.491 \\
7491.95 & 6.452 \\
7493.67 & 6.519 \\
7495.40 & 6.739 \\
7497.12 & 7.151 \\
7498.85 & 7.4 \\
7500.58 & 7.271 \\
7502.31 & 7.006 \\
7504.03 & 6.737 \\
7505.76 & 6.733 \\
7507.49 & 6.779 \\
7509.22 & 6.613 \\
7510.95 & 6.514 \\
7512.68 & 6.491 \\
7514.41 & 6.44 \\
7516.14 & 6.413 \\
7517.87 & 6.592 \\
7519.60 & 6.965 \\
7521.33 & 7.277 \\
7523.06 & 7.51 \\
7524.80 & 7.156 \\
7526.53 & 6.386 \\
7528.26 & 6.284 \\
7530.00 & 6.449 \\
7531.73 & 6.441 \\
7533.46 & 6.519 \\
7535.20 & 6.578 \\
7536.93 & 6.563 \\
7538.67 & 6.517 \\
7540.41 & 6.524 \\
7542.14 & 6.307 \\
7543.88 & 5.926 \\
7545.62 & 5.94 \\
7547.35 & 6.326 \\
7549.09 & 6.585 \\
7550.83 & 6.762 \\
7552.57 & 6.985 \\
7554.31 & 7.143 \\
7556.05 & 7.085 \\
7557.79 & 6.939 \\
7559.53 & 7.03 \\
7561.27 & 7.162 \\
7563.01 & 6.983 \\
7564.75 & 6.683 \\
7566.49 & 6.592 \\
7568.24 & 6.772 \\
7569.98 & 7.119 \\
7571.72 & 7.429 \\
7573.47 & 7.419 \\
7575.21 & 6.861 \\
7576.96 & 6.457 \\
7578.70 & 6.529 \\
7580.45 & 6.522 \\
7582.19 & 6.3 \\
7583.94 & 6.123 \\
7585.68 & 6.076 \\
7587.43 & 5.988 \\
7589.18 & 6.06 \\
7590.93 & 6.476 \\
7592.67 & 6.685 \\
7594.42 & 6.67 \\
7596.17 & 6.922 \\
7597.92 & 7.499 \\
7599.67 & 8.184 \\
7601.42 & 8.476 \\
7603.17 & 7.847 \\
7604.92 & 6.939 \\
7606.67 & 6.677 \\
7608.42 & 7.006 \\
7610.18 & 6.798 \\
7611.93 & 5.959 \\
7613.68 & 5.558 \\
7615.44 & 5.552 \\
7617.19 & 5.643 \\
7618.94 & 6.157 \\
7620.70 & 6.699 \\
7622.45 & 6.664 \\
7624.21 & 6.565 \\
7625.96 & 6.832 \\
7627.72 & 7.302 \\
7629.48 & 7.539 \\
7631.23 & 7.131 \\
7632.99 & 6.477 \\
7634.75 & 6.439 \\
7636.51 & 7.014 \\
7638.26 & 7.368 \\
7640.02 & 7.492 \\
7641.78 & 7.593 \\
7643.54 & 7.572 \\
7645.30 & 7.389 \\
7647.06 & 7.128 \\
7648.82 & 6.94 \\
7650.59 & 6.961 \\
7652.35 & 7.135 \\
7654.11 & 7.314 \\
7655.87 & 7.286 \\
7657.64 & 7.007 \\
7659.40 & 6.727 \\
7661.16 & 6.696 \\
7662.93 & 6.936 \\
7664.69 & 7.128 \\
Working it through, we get 2.1 Angstrom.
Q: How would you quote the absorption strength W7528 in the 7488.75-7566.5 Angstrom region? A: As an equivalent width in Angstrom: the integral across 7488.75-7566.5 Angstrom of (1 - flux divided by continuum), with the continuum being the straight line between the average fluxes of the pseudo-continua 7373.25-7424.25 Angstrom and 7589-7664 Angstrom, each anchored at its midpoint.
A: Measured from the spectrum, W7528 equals 3.1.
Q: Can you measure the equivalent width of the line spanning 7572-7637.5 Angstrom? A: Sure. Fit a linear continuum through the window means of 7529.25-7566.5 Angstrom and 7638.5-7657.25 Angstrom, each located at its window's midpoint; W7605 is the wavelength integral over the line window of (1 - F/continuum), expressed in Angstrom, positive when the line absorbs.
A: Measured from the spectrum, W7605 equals 2.7 Angstrom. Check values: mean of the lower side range 6.64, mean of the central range 6.71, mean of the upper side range 7.27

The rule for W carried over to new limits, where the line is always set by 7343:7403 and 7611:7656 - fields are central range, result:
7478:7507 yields -0.41 Angstrom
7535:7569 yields 0.91 Angstrom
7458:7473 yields -0.75 Angstrom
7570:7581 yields -0.08 Angstrom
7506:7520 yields 0.56 Angstrom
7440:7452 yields 0.87 Angstrom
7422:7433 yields 0.48 Angstrom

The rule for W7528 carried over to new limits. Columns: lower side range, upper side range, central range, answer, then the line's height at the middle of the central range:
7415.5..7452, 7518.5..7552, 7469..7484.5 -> -1.1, 6.58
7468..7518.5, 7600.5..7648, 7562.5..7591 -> 1.1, 6.86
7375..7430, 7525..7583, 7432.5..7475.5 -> 0.7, 6.89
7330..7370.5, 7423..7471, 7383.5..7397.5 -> -0.4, 6.67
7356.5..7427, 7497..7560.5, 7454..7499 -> -1.6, 6.81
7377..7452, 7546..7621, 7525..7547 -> 1.1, 6.74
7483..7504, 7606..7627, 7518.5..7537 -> 0.0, 6.73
